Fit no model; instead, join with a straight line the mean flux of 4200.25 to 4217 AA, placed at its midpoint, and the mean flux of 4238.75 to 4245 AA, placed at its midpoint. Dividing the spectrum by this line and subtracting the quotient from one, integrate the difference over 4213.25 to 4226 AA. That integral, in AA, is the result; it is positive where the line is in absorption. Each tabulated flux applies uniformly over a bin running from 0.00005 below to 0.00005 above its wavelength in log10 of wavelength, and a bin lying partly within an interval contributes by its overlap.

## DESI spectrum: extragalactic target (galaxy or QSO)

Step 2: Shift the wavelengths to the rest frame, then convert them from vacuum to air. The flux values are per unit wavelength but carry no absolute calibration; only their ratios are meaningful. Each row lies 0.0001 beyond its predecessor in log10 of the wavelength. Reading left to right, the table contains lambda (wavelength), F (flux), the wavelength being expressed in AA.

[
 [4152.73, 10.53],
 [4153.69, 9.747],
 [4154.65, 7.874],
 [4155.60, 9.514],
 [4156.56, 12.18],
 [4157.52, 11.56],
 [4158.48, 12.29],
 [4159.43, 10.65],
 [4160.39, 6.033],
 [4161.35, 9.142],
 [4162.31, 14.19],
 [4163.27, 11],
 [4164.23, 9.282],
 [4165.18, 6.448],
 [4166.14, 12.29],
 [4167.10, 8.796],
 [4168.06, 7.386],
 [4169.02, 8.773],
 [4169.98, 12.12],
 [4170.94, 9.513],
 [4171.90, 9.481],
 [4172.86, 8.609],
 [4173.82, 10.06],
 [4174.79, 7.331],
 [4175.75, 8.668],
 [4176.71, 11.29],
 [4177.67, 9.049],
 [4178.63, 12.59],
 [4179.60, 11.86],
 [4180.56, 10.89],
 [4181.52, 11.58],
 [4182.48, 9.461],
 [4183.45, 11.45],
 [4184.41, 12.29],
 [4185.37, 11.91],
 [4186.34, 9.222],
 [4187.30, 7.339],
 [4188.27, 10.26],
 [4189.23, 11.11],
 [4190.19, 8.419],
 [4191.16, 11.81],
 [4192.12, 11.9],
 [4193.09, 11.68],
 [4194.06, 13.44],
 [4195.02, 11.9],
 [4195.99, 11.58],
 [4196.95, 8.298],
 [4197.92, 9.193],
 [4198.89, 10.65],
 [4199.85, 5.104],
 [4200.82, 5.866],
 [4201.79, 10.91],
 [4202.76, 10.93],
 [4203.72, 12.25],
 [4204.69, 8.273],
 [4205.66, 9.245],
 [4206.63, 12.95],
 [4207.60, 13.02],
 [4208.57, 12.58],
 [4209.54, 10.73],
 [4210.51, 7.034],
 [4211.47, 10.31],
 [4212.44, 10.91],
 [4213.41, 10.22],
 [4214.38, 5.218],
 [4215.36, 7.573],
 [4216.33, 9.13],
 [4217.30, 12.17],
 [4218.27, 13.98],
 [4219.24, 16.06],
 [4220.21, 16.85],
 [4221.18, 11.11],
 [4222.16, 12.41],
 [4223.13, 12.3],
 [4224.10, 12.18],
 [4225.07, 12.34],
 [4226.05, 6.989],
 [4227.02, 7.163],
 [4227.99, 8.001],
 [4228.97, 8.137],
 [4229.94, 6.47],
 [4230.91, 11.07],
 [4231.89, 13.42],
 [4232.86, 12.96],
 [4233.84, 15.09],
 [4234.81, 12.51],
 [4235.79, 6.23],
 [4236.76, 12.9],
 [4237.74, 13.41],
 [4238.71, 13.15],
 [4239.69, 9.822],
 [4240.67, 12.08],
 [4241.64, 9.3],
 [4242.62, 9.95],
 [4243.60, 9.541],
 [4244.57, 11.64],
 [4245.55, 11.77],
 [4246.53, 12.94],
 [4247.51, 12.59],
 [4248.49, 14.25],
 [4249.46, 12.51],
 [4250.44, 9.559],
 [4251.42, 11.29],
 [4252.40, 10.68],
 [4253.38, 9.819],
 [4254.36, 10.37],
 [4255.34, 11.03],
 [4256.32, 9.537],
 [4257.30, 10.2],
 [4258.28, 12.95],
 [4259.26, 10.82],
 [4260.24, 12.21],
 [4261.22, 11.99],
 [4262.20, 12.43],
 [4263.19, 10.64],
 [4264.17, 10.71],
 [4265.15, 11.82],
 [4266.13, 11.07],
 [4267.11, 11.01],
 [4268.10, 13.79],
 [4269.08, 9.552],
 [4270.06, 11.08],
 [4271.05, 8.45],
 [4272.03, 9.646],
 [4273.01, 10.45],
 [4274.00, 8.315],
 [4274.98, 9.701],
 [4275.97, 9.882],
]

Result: -1.8 AA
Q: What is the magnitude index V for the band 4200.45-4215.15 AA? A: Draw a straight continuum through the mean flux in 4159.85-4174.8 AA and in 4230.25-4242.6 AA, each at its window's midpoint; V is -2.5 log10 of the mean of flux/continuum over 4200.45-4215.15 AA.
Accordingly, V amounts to 0.078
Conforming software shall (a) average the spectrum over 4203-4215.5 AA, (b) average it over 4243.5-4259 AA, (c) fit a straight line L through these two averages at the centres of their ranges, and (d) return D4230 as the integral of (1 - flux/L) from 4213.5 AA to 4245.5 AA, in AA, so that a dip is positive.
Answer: -0.8 AA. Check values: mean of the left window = 10.1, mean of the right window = 11.3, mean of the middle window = 11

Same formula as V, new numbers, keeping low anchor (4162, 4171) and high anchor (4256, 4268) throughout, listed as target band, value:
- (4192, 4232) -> 0.02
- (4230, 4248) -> -0.05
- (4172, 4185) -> -0.03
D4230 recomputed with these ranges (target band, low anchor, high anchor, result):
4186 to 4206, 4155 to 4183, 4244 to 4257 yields 0.96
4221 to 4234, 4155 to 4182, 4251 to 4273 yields 0.07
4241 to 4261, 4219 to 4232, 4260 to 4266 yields 0.32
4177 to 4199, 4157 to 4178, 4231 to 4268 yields -1.33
